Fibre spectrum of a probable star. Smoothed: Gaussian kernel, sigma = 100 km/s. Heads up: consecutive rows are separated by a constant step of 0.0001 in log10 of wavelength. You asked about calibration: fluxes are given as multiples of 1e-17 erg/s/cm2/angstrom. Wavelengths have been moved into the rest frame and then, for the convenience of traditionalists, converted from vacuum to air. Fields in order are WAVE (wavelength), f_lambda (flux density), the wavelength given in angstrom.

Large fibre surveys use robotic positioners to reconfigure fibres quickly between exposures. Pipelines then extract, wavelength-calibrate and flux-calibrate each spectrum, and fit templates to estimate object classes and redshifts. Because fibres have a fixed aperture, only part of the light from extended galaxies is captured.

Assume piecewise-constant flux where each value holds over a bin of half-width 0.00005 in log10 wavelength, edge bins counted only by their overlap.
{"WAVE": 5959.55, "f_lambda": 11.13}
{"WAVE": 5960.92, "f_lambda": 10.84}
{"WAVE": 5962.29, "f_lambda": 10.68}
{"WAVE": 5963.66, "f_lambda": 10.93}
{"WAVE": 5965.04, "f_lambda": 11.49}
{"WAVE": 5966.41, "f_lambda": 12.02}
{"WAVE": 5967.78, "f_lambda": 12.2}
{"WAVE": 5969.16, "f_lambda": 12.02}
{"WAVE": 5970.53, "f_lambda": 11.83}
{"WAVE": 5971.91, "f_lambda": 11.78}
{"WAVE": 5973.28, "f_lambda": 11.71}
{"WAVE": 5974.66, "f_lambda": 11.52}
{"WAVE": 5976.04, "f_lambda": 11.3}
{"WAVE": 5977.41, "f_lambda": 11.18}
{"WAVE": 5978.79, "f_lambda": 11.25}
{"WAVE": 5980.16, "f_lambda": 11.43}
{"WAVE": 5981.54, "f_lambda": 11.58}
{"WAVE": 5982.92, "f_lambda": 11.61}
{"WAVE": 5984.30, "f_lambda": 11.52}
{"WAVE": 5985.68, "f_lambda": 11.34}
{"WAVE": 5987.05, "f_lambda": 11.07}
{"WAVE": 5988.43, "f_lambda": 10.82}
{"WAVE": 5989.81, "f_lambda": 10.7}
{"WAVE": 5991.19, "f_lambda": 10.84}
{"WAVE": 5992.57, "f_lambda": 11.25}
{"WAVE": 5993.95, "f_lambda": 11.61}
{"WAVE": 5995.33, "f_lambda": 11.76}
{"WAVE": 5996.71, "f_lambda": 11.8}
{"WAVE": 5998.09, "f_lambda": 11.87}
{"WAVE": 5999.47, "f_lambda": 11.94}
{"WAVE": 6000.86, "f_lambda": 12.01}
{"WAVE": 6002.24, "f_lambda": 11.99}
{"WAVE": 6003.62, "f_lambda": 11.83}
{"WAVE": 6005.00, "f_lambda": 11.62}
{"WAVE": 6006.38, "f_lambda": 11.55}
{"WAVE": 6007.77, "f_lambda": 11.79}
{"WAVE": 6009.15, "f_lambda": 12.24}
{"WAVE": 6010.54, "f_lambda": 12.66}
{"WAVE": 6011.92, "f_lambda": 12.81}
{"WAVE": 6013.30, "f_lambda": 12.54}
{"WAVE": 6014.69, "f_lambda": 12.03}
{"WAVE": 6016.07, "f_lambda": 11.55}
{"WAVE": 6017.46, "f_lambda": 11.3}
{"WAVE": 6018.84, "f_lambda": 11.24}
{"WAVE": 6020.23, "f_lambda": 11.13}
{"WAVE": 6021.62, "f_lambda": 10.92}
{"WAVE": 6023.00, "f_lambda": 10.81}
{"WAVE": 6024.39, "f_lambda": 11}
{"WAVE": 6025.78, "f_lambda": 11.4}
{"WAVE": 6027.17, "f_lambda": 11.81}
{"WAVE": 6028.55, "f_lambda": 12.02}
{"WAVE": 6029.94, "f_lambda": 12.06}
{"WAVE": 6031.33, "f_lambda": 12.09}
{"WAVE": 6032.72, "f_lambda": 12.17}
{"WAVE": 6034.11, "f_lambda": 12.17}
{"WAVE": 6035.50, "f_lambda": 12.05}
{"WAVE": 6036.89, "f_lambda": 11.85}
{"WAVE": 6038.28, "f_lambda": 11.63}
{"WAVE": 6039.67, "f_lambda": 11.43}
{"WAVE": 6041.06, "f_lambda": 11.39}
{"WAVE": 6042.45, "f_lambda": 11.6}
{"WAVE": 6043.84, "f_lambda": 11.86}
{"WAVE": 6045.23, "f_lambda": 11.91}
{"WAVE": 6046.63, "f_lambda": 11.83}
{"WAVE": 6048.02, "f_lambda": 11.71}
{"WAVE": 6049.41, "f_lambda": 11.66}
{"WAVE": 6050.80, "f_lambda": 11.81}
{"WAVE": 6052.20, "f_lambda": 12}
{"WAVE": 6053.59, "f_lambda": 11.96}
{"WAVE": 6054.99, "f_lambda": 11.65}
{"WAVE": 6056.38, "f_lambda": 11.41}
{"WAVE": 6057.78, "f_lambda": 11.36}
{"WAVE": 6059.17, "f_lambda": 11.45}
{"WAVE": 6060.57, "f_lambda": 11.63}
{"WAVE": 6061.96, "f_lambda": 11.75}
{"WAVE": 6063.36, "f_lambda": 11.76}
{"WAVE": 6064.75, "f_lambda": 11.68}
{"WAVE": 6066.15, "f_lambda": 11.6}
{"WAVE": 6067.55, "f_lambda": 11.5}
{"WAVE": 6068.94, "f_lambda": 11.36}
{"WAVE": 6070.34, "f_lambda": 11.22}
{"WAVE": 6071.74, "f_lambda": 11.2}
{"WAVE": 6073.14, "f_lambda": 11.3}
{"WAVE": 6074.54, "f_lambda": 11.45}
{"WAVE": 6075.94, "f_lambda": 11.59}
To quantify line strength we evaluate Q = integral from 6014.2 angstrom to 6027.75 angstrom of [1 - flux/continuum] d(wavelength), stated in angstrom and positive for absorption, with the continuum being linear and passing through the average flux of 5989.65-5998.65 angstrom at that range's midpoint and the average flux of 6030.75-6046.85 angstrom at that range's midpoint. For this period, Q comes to 0.4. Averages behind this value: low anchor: 11.4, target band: 11.3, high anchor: 11.8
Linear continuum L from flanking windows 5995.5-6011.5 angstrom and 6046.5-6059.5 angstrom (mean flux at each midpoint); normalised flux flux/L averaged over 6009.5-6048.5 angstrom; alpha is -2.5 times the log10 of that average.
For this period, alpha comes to 0.01 mag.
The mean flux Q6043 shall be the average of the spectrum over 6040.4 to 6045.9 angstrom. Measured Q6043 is 11.7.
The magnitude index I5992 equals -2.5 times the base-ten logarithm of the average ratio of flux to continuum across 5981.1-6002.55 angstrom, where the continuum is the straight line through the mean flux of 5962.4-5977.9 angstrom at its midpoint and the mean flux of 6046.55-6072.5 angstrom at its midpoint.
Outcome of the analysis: 0.01 mag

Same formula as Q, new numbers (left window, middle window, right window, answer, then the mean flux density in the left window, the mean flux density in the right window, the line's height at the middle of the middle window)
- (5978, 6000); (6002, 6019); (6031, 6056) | -0.6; 11.4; 11.8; 11.6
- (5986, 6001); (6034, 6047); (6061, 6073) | -0.3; 11.4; 11.5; 11.5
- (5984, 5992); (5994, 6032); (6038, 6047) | -1.5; 11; 11.7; 11.3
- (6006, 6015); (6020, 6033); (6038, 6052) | 0.5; 12.3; 11.7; 12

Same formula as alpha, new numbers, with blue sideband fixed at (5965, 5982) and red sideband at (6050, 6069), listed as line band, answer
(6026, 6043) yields -0.02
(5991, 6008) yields 0.00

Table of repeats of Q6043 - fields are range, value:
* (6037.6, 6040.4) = 11.5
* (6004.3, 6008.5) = 11.7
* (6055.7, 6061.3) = 11.5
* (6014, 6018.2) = 11.6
